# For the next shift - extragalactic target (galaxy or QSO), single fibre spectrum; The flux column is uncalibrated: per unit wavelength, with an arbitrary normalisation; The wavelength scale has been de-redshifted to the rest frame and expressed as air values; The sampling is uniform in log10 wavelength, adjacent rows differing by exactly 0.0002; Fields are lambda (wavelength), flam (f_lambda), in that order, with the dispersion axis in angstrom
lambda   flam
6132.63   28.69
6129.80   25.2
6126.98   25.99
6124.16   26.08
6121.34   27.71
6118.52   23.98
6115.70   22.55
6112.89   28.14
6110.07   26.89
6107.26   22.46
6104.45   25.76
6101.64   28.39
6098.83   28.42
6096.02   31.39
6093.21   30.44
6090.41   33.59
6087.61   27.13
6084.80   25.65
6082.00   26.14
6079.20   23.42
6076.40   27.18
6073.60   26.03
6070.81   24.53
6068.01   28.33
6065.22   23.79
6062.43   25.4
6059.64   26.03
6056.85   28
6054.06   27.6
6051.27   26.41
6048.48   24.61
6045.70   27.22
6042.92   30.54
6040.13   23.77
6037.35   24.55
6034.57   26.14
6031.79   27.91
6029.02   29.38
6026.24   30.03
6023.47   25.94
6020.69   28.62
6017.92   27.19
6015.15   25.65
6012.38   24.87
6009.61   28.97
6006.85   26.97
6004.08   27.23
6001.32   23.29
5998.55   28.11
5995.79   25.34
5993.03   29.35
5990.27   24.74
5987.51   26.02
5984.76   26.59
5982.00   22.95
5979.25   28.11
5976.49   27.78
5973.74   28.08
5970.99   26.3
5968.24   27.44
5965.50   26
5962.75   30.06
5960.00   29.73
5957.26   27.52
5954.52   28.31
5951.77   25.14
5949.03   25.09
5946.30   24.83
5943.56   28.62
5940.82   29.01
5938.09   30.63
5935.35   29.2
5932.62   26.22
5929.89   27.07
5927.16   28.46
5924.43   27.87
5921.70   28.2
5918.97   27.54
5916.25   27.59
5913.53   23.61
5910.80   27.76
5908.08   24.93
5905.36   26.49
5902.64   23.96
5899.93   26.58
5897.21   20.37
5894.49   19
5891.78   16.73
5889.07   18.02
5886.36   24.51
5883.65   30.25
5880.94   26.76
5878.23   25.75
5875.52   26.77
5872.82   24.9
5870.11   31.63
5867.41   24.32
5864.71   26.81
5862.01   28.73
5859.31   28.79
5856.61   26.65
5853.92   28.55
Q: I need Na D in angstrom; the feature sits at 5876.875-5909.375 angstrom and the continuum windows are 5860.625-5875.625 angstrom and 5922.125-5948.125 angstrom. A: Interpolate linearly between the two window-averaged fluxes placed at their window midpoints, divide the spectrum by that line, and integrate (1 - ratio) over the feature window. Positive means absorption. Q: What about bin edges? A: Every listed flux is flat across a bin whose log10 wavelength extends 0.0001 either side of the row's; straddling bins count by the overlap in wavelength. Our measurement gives 4.6 angstrom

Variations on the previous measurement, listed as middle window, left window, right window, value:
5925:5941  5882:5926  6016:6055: -2.0 angstrom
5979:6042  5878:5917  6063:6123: -2.4 angstrom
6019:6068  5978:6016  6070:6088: -1.7 angstrom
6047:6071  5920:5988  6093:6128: 0.7 angstrom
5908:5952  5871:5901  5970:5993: -4.1 angstrom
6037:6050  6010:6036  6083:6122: 0.5 angstrom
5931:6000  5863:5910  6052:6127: -4.9 angstrom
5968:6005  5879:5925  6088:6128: -1.1 angstrom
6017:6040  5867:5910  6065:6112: -0.8 angstrom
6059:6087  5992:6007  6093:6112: 1.6 angstrom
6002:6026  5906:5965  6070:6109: 0.3 angstrom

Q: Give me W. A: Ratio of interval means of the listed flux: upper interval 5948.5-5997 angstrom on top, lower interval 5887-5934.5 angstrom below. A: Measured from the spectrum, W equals 1.09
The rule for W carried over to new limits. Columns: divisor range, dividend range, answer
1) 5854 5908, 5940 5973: 1.09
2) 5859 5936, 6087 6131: 1.05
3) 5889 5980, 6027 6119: 1.02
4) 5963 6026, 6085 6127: 1.02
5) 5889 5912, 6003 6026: 1.18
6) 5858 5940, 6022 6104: 1.04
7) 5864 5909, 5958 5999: 1.10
